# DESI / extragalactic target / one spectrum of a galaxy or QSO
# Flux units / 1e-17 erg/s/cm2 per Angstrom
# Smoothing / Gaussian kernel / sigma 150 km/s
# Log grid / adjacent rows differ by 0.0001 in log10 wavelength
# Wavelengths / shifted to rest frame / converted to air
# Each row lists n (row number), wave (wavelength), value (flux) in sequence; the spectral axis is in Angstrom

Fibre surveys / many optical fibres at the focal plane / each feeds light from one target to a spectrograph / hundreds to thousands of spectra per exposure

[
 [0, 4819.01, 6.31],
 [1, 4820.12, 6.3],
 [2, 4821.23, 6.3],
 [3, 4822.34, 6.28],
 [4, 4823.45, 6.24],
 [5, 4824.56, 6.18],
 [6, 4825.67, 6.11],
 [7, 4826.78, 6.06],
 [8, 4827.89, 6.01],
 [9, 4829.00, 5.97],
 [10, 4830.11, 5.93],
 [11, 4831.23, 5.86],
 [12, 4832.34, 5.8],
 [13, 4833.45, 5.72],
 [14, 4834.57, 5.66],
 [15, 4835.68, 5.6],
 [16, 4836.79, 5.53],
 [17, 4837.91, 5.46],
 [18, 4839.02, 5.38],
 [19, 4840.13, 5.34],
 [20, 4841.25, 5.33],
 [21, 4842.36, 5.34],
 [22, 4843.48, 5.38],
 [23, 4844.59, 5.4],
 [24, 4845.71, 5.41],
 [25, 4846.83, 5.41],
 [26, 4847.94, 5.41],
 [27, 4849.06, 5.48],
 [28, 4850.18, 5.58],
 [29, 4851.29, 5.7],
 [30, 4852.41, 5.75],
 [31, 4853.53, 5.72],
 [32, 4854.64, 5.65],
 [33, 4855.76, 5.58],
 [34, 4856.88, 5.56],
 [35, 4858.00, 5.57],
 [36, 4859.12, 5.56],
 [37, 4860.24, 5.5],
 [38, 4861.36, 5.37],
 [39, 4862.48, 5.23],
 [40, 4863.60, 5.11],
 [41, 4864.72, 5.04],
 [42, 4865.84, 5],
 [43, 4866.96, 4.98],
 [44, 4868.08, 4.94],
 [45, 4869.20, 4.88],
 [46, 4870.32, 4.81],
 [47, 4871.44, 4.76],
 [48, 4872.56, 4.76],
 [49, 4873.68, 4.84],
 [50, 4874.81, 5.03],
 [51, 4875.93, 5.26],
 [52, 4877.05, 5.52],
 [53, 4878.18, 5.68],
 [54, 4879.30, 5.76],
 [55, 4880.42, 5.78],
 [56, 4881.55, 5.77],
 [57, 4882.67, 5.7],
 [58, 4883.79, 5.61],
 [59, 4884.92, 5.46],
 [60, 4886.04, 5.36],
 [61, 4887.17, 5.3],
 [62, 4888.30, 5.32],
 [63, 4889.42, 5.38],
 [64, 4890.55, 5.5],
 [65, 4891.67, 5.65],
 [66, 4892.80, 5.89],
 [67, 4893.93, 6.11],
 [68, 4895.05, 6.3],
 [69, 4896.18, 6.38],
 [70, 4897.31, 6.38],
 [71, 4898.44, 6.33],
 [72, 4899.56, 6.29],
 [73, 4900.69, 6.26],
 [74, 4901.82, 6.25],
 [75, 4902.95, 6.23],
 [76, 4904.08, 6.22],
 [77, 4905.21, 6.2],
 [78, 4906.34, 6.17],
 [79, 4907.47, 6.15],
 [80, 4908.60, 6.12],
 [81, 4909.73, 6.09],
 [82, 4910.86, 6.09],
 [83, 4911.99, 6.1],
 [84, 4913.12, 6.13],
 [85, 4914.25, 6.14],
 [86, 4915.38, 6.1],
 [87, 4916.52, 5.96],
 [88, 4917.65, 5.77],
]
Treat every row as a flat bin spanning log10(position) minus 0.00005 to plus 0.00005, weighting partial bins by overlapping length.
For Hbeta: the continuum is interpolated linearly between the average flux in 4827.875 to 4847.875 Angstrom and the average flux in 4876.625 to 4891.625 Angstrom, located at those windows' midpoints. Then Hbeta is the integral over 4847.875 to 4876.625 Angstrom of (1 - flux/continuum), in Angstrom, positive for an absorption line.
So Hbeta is 1.5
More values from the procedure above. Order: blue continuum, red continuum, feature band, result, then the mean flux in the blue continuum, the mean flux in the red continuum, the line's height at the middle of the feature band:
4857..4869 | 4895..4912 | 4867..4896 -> 1.37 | 5.23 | 6.22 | 5.68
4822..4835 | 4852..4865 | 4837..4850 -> 0.74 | 5.98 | 5.47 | 5.73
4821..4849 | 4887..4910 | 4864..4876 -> 1.97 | 5.71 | 6.04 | 5.89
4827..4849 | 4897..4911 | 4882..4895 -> 1.00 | 5.58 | 6.21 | 6.07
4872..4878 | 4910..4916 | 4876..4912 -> -1.90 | 5.11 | 6.11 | 5.61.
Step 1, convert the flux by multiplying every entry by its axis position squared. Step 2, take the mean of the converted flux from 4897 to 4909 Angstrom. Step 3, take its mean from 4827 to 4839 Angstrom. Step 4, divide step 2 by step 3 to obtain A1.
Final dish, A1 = 1.12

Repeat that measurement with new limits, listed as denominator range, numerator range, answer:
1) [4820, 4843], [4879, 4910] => 1.05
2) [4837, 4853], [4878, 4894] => 1.04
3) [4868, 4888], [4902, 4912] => 1.18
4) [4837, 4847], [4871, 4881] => 0.99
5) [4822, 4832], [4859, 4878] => 0.85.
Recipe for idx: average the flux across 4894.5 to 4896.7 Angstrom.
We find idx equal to 6.33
